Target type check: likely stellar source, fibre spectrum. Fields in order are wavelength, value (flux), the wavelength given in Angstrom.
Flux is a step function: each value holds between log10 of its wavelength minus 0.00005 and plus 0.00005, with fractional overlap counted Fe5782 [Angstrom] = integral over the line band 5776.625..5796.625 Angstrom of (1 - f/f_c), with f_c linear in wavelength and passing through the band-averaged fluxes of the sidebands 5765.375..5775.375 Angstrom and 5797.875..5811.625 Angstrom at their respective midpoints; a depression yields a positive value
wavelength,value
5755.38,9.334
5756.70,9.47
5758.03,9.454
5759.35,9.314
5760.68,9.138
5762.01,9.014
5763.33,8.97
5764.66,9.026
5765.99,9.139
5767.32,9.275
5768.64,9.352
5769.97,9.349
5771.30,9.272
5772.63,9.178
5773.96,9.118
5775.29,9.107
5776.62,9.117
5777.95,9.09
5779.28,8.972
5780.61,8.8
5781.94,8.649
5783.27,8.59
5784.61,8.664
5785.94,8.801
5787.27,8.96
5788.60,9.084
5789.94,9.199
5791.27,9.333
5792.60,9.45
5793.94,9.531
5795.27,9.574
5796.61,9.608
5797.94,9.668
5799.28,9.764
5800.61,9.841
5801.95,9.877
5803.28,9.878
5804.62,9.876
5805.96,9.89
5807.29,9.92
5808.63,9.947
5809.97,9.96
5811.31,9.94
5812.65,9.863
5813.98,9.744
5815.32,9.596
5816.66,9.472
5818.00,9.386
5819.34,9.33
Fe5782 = 1.0 Angstrom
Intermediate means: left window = 9.23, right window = 9.87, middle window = 9.07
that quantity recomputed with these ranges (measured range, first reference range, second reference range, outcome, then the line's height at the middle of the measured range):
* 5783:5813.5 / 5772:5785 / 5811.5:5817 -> -0.6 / 9.36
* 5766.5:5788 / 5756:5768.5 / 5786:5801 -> 0.7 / 9.31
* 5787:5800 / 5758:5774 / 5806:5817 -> 0.2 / 9.58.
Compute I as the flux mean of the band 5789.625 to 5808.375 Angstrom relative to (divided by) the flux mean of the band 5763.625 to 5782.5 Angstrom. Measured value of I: 1.1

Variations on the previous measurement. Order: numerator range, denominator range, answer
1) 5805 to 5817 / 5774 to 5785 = 1.11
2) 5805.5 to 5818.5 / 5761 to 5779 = 1.07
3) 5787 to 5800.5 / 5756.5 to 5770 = 1.03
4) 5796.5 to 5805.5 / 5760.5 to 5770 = 1.07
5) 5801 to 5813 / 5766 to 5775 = 1.07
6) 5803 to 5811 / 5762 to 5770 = 1.08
